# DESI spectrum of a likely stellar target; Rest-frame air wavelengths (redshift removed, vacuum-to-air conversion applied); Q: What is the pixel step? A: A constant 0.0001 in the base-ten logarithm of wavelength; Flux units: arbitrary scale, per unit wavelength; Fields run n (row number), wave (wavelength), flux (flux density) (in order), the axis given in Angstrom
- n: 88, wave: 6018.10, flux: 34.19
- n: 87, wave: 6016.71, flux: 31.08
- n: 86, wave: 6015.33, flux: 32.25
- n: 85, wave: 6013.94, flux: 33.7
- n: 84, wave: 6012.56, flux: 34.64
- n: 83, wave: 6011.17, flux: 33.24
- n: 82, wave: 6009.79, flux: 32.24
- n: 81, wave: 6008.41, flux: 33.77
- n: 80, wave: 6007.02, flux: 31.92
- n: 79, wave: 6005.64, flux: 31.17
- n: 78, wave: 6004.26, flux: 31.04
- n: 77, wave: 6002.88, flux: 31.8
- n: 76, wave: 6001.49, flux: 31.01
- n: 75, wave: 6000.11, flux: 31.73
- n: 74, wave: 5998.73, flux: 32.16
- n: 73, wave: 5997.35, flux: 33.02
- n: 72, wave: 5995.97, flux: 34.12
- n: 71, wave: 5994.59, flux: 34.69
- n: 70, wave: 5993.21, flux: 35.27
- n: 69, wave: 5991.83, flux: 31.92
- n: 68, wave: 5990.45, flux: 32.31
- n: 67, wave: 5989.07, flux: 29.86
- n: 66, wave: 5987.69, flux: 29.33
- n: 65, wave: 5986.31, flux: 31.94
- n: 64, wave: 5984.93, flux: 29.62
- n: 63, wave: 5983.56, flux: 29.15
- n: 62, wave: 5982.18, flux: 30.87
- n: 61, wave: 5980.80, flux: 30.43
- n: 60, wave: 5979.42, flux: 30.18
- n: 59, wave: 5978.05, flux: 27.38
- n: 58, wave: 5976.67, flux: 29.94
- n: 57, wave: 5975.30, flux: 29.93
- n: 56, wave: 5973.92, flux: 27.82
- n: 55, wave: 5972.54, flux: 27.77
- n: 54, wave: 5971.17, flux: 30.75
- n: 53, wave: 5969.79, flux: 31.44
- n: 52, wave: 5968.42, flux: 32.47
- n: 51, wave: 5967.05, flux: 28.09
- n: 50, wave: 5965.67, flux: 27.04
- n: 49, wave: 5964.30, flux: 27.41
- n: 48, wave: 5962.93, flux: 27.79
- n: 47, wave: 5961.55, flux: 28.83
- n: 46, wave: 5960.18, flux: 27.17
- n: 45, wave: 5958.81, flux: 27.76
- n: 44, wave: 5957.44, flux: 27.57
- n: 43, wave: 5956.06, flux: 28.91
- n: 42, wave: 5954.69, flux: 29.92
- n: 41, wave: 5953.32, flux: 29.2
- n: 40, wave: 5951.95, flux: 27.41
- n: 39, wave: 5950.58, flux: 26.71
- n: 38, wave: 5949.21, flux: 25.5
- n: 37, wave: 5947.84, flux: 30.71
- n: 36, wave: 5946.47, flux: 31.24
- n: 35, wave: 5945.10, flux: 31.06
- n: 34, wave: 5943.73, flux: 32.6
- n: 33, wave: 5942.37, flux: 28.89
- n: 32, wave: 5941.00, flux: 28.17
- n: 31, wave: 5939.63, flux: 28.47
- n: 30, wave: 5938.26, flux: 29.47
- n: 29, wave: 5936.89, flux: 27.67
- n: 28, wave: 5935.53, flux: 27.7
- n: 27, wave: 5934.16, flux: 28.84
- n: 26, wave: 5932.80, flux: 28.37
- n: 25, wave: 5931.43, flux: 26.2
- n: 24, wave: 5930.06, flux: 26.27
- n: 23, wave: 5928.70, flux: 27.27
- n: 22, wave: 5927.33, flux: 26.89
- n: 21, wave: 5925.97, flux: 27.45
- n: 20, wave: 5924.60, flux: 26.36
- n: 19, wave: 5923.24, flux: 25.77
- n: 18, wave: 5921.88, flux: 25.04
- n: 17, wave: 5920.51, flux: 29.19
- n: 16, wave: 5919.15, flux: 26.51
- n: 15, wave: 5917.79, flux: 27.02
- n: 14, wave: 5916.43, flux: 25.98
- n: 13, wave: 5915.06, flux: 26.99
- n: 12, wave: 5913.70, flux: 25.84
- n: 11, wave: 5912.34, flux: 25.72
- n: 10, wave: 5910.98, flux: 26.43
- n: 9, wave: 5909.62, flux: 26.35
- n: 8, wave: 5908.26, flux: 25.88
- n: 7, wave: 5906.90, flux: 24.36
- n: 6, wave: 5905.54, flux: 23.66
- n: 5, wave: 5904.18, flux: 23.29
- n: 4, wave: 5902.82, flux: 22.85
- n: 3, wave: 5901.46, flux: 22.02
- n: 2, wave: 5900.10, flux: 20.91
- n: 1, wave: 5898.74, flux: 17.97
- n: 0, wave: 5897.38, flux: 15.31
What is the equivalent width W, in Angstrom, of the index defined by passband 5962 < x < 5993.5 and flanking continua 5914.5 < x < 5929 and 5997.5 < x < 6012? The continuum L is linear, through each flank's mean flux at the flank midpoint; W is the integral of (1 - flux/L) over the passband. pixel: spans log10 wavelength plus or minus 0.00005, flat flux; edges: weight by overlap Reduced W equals 0.50 Angstrom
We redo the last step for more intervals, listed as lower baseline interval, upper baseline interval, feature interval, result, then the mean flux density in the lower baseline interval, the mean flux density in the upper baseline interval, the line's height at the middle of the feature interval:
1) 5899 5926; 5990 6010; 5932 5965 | -0.5 Angstrom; 25.2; 32.6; 28.2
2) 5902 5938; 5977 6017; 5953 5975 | 0.5 Angstrom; 26.3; 31.8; 29.4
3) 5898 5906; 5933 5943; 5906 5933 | -1.7 Angstrom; 21.7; 28.5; 25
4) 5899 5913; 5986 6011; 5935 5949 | -1.2 Angstrom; 24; 32.2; 27.2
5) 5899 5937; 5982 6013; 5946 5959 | 0.0 Angstrom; 25.8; 32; 28.5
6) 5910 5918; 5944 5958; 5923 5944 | -0.1 Angstrom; 26.3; 28.9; 27.7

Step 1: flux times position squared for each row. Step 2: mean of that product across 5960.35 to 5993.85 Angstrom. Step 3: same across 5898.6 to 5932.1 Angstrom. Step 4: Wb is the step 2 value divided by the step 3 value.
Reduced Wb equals 1.20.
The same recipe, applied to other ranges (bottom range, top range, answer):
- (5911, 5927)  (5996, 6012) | 1.25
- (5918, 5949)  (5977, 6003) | 1.14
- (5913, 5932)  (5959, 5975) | 1.10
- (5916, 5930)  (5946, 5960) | 1.07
